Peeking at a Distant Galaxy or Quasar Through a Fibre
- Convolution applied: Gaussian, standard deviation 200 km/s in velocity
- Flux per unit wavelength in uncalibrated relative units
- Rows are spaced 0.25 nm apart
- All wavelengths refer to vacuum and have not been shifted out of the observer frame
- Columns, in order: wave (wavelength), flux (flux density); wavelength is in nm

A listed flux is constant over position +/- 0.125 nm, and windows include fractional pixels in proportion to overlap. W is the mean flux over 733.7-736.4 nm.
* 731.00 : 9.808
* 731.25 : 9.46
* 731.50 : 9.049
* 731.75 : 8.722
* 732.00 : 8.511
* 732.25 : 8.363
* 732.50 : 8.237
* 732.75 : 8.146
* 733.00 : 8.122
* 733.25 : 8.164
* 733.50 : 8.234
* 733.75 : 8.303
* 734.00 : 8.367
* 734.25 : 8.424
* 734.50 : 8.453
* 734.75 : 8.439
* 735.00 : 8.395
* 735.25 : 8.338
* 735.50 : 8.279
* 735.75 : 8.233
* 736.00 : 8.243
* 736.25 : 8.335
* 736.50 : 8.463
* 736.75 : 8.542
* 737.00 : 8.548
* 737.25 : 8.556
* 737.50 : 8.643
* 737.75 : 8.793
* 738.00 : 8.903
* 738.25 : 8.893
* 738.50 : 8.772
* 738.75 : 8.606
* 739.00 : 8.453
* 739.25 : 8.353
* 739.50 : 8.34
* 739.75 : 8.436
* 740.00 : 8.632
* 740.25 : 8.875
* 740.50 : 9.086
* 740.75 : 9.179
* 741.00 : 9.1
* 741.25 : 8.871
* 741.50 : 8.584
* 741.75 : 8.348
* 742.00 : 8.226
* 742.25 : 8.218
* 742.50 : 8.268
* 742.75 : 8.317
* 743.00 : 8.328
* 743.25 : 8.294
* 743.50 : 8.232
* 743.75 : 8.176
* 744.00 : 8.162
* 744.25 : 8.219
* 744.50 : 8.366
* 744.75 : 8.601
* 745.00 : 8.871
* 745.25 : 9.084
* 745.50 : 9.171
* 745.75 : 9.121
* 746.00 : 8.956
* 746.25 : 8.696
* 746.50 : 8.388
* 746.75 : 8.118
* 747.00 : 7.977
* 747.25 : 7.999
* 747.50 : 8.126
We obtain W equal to 8.35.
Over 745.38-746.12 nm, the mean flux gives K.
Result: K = 9.08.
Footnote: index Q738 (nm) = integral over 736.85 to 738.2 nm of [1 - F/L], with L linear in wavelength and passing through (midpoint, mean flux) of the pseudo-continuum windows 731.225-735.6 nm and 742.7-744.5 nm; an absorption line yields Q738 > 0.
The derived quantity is -0.056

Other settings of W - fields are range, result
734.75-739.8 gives 8.51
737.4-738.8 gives 8.78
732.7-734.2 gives 8.24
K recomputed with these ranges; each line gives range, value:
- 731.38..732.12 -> 8.76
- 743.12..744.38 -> 8.22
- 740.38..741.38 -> 9.06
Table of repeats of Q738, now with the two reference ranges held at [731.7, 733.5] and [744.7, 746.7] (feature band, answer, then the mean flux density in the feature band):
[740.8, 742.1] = 0.00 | 8.67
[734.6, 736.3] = 0.02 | 8.32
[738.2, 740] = 0.01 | 8.54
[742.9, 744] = 0.06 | 8.25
